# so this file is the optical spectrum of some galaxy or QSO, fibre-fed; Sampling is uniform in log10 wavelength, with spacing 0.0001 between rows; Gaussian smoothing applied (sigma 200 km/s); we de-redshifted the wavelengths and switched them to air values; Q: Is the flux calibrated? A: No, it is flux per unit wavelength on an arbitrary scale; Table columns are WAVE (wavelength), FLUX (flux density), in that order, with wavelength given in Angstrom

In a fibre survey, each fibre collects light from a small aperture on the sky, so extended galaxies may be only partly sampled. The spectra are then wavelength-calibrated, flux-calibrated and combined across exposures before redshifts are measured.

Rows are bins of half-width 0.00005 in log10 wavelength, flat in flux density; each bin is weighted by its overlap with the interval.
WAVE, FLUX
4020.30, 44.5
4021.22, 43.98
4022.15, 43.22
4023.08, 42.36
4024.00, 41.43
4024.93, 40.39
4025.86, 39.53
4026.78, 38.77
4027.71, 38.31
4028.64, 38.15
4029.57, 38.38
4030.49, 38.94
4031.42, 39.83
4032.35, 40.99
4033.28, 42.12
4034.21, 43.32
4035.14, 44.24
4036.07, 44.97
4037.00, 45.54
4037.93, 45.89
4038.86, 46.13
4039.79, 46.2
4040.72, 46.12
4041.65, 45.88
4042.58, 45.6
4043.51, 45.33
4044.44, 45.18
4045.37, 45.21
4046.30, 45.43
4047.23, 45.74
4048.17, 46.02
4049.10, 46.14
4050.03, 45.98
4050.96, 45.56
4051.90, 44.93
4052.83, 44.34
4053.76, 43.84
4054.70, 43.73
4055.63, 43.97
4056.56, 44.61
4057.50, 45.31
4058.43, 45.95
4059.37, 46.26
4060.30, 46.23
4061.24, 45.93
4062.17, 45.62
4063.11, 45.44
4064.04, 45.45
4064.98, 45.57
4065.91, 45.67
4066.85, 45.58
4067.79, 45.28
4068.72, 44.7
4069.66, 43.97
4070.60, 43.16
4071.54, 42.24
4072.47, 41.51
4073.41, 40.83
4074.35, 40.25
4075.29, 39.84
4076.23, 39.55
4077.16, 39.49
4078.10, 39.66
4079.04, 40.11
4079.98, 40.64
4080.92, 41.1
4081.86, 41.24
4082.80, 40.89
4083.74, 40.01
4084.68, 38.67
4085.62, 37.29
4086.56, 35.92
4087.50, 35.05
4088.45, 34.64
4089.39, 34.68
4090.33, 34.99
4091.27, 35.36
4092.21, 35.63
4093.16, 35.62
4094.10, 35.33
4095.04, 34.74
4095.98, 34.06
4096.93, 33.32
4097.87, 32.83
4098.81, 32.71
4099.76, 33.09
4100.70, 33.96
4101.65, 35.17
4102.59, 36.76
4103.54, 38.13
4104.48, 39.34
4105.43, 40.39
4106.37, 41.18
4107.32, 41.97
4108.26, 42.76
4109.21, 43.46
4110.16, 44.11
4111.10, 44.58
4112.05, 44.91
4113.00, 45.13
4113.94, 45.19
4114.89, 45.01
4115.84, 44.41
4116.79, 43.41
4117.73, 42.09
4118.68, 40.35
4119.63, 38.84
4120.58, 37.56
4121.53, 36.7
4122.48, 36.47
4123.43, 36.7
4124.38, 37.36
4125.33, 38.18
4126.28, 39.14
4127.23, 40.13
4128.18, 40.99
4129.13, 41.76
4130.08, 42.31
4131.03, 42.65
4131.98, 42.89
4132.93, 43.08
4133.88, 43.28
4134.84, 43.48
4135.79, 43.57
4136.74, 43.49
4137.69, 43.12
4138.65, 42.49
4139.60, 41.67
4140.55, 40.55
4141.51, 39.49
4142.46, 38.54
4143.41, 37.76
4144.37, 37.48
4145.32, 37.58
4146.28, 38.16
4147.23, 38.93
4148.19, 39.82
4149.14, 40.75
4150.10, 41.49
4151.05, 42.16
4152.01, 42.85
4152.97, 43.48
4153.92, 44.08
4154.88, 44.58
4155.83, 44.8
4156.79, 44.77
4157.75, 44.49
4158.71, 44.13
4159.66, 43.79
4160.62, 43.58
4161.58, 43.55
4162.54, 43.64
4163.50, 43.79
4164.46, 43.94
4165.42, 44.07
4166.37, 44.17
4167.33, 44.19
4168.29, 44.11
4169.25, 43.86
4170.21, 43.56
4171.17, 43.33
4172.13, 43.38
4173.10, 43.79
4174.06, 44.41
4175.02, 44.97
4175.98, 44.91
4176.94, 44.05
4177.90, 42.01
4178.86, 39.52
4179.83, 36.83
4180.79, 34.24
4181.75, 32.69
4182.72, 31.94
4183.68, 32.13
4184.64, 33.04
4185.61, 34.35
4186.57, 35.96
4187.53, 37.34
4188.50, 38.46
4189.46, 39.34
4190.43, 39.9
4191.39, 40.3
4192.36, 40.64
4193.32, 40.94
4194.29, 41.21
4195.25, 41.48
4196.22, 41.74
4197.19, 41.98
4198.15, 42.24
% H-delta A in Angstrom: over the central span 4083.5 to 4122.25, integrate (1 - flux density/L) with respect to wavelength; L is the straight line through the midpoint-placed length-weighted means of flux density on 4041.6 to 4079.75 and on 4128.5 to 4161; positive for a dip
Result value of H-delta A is 4.1 Angstrom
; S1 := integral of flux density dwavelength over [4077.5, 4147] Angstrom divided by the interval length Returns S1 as 39.4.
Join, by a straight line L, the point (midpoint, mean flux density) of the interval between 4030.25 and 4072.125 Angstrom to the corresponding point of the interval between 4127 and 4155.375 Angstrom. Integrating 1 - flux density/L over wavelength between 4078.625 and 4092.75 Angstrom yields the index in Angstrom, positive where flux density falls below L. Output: 1.9 Angstrom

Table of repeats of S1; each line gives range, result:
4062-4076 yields 43.5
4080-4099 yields 36.4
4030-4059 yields 44.6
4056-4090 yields 41.9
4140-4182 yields 42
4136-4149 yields 40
